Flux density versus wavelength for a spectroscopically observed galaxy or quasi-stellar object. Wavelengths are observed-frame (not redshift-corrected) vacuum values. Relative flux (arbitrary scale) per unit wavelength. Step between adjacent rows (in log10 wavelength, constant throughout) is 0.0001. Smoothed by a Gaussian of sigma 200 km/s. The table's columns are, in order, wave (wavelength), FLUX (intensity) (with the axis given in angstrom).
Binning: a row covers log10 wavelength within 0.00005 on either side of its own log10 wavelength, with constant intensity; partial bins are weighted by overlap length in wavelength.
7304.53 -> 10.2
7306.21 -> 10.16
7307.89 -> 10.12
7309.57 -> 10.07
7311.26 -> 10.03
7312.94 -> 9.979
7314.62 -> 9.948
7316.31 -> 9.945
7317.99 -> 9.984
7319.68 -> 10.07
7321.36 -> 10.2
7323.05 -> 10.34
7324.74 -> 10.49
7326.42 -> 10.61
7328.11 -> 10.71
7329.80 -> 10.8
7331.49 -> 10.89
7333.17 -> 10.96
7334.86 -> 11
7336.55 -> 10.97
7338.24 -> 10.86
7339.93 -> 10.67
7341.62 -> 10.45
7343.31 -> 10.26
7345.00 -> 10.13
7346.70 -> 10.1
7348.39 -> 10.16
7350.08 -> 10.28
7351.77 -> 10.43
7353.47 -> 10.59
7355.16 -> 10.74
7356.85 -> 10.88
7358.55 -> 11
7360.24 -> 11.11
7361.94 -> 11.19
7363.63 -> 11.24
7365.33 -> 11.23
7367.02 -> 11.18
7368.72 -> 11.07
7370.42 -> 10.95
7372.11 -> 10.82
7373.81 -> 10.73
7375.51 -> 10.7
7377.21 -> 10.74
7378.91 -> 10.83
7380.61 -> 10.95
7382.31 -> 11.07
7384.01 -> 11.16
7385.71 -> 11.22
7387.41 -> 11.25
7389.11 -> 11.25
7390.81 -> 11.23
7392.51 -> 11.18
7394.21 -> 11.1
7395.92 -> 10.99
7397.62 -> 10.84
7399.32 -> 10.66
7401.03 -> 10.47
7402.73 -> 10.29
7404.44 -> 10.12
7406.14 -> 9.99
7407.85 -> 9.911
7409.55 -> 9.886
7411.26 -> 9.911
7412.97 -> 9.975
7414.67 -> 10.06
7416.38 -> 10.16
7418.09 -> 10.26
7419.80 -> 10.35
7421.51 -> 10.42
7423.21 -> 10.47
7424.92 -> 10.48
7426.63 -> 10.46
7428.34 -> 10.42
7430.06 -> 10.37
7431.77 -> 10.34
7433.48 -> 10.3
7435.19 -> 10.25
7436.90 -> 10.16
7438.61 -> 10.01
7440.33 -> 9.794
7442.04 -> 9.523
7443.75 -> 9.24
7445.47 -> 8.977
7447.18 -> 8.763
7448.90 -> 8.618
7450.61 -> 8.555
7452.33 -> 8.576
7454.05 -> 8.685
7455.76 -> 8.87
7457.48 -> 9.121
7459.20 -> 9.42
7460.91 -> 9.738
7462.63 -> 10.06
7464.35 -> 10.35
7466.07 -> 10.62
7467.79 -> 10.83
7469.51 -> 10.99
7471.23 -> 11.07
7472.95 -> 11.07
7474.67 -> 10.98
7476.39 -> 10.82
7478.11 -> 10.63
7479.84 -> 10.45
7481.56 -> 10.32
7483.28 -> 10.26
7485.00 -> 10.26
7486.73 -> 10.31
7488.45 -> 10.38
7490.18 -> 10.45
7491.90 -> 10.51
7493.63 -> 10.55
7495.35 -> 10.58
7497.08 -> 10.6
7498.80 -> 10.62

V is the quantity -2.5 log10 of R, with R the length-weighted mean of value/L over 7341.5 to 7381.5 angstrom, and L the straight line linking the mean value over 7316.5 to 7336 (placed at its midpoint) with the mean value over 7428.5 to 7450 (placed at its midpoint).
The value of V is -0.05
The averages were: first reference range 10.5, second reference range 9.7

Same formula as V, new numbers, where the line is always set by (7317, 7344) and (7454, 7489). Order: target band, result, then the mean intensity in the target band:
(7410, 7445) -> 0.03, 10.1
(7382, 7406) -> -0.04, 10.9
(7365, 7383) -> -0.04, 10.9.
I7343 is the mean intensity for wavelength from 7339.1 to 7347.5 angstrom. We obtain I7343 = 10.3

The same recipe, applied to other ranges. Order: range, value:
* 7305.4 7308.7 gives 10.1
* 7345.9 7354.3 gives 10.3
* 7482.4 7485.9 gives 10.3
